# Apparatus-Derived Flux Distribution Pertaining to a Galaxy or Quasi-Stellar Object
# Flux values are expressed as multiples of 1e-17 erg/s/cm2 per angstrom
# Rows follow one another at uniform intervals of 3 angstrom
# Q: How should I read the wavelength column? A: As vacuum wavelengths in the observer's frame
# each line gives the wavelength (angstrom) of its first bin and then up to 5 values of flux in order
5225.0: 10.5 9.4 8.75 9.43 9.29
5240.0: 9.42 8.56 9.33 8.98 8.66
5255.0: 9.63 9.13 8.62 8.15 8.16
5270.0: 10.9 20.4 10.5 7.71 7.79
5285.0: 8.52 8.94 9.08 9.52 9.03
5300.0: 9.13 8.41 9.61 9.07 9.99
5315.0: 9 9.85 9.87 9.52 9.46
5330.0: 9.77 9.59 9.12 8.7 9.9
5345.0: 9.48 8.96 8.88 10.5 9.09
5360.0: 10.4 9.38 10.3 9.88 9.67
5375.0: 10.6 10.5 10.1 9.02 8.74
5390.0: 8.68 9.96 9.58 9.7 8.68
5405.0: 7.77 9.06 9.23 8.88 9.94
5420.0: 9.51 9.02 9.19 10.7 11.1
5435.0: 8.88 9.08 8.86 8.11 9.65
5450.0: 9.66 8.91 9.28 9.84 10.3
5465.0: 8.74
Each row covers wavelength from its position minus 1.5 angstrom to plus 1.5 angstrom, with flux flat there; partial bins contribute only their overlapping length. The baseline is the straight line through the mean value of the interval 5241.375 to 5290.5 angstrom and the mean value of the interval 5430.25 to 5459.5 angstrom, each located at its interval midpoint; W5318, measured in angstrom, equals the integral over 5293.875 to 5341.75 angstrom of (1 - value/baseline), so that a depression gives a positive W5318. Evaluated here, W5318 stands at 0.8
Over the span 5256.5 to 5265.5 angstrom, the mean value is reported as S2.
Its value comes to 8.63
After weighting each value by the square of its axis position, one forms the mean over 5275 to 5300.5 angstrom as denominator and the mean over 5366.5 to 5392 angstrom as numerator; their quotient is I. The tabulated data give 1.1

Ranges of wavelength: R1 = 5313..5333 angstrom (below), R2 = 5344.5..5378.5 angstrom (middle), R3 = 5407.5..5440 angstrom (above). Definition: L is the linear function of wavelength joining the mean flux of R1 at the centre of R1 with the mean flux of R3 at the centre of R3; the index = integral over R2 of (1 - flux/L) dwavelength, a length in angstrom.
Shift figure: -0.8 angstrom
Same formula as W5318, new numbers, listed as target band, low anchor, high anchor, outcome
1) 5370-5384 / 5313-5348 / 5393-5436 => -0.96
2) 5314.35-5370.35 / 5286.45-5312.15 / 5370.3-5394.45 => -0.90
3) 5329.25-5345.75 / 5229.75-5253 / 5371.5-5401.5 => 0.04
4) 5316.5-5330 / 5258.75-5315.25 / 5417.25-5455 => -0.17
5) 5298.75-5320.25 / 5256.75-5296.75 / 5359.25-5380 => 1.25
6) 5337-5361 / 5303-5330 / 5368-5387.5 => 0.54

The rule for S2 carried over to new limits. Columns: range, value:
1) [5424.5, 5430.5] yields 9.94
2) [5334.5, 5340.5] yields 8.91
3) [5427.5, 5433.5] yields 10.9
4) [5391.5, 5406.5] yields 9.14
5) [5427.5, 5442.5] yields 9.72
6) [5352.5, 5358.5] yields 9.79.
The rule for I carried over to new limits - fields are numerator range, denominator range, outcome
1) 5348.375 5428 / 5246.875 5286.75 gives 1.01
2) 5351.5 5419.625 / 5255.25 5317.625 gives 1.03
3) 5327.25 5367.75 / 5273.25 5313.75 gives 1.04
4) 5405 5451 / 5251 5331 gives 1.03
